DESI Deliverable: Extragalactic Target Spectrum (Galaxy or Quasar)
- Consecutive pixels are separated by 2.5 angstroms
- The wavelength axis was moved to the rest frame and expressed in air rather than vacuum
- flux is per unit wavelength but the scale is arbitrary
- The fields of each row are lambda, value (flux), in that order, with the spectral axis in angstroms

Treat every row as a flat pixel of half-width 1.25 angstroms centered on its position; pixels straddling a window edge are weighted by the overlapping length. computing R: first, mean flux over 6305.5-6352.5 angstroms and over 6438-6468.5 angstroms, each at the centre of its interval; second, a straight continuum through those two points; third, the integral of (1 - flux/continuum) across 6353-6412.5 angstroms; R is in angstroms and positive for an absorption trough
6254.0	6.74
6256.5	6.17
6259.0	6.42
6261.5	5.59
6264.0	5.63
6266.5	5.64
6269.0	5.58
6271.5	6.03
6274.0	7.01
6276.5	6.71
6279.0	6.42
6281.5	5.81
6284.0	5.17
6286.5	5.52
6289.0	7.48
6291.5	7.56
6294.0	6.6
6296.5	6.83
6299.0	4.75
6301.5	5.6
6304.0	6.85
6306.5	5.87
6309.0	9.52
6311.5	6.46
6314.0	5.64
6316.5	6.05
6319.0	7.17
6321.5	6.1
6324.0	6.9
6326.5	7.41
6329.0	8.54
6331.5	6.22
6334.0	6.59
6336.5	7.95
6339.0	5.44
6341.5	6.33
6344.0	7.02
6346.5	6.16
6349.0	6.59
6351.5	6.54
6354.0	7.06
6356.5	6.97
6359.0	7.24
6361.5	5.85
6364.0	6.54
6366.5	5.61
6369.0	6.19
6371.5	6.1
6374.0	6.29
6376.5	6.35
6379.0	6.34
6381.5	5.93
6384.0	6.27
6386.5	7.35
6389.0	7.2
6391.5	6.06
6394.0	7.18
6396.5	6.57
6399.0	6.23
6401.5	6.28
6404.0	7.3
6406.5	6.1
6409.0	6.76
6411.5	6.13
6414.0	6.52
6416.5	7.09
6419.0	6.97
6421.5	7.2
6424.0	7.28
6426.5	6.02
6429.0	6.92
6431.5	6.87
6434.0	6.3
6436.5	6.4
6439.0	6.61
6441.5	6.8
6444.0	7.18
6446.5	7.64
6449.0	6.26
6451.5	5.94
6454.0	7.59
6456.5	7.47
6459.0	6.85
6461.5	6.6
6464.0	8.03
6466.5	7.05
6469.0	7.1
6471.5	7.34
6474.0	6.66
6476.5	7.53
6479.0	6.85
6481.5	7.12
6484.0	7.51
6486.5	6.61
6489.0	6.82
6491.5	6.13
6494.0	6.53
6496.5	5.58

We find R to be 3.3 angstroms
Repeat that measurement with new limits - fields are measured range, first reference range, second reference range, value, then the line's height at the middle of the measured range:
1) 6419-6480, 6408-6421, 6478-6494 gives -1.5 angstroms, 6.77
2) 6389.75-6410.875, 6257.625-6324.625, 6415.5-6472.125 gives 0.6 angstroms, 6.76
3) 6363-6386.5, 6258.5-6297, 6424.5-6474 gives 1.3 angstroms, 6.61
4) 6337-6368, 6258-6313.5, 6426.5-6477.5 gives 0.4 angstroms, 6.56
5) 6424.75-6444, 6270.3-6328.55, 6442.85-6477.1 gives 1.0 angstroms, 6.99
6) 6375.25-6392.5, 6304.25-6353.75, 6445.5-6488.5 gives 1.0 angstroms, 6.89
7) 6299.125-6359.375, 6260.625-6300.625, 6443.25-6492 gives -3.2 angstroms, 6.37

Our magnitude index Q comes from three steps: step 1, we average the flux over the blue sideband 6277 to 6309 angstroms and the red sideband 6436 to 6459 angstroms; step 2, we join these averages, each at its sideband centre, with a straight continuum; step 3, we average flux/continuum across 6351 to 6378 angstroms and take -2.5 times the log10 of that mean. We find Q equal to 0.03 mag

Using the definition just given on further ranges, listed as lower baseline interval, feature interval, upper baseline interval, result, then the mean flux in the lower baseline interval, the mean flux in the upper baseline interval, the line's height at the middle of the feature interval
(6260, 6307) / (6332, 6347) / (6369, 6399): -0.04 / 6.15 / 6.49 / 6.34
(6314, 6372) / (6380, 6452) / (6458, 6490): 0.03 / 6.62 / 7.09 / 6.88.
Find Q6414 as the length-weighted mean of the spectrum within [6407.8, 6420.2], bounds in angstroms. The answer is 6.69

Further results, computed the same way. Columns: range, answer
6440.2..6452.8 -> 6.77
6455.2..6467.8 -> 7.2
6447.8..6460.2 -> 6.82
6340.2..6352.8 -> 6.53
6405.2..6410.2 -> 6.44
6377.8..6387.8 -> 6.48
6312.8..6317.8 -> 5.86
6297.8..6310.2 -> 6.51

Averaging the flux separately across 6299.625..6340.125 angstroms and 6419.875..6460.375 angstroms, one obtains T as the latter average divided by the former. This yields 1.0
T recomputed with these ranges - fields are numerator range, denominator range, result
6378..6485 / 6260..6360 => 1.05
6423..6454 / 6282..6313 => 1.03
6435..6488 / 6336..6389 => 1.08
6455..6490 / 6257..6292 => 1.16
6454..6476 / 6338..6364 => 1.10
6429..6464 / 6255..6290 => 1.13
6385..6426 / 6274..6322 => 1.05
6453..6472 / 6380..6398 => 1.09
